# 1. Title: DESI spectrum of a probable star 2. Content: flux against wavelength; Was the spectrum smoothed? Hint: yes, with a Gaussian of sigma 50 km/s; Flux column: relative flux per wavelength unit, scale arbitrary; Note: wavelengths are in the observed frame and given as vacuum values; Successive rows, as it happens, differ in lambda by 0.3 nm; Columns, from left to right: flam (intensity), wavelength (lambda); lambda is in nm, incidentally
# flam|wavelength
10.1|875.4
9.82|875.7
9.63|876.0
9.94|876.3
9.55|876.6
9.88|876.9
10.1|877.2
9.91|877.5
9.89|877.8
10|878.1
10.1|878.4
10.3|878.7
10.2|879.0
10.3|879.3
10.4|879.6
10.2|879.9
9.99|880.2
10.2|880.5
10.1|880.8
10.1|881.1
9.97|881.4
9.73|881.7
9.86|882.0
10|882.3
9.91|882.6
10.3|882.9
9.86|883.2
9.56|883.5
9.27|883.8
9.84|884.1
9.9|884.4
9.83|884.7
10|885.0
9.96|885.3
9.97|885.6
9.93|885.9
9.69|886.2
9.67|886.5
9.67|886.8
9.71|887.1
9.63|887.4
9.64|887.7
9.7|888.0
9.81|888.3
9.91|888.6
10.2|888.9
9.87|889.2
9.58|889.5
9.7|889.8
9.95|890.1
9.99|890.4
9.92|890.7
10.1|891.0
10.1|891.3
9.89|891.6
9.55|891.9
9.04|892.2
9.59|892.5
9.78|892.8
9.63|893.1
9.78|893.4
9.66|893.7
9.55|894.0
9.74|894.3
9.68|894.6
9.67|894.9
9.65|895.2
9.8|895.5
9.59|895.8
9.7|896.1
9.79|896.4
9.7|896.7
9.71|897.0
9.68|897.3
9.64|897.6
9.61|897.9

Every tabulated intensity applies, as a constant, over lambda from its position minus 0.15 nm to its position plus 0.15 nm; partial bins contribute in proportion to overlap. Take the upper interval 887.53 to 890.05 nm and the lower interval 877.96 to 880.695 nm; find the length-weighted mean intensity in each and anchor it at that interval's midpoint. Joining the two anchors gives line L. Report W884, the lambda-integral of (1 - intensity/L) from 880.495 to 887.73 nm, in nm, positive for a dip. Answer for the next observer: 0.11 nm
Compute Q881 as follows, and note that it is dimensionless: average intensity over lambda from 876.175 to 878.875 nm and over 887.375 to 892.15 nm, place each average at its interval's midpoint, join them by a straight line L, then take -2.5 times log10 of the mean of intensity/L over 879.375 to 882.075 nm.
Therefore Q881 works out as -0.015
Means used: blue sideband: 9.97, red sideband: 9.84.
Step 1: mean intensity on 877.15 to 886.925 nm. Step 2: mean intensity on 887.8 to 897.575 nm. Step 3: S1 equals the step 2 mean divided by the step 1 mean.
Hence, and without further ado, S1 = 0.98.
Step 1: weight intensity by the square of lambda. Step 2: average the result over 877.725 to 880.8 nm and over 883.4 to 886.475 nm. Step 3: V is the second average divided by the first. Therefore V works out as 0.98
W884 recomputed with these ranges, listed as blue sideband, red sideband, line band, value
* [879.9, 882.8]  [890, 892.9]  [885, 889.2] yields 0.03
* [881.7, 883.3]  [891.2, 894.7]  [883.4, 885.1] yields 0.03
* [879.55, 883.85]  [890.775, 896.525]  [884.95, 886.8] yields 0.01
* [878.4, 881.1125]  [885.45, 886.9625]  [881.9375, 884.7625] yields 0.04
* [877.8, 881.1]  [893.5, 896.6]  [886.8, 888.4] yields 0.04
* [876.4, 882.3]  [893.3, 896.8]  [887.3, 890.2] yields 0.01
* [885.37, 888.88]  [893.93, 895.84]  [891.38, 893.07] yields 0.02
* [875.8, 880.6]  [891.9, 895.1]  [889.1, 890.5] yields -0.01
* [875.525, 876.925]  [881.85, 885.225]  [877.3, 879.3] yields -0.06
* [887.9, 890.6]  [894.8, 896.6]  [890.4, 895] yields 0.03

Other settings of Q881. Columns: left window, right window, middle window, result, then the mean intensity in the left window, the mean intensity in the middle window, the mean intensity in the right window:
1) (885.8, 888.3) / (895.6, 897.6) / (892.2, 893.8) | 0.01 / 9.71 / 9.63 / 9.69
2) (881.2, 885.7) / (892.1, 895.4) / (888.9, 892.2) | -0.02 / 9.87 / 9.84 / 9.63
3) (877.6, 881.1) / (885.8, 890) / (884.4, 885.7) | 0.00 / 10.1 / 9.93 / 9.77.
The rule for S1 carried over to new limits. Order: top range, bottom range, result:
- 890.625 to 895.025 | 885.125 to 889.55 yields 0.99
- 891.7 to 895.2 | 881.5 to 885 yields 0.98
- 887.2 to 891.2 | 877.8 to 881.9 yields 0.97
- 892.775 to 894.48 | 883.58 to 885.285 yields 0.99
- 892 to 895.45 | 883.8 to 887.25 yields 0.98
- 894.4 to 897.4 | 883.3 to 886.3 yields 0.99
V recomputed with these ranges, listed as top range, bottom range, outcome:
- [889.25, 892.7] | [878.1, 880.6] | 0.98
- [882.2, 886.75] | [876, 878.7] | 1.01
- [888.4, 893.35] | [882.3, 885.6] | 1.01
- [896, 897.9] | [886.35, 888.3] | 1.02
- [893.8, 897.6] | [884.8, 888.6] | 1.01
